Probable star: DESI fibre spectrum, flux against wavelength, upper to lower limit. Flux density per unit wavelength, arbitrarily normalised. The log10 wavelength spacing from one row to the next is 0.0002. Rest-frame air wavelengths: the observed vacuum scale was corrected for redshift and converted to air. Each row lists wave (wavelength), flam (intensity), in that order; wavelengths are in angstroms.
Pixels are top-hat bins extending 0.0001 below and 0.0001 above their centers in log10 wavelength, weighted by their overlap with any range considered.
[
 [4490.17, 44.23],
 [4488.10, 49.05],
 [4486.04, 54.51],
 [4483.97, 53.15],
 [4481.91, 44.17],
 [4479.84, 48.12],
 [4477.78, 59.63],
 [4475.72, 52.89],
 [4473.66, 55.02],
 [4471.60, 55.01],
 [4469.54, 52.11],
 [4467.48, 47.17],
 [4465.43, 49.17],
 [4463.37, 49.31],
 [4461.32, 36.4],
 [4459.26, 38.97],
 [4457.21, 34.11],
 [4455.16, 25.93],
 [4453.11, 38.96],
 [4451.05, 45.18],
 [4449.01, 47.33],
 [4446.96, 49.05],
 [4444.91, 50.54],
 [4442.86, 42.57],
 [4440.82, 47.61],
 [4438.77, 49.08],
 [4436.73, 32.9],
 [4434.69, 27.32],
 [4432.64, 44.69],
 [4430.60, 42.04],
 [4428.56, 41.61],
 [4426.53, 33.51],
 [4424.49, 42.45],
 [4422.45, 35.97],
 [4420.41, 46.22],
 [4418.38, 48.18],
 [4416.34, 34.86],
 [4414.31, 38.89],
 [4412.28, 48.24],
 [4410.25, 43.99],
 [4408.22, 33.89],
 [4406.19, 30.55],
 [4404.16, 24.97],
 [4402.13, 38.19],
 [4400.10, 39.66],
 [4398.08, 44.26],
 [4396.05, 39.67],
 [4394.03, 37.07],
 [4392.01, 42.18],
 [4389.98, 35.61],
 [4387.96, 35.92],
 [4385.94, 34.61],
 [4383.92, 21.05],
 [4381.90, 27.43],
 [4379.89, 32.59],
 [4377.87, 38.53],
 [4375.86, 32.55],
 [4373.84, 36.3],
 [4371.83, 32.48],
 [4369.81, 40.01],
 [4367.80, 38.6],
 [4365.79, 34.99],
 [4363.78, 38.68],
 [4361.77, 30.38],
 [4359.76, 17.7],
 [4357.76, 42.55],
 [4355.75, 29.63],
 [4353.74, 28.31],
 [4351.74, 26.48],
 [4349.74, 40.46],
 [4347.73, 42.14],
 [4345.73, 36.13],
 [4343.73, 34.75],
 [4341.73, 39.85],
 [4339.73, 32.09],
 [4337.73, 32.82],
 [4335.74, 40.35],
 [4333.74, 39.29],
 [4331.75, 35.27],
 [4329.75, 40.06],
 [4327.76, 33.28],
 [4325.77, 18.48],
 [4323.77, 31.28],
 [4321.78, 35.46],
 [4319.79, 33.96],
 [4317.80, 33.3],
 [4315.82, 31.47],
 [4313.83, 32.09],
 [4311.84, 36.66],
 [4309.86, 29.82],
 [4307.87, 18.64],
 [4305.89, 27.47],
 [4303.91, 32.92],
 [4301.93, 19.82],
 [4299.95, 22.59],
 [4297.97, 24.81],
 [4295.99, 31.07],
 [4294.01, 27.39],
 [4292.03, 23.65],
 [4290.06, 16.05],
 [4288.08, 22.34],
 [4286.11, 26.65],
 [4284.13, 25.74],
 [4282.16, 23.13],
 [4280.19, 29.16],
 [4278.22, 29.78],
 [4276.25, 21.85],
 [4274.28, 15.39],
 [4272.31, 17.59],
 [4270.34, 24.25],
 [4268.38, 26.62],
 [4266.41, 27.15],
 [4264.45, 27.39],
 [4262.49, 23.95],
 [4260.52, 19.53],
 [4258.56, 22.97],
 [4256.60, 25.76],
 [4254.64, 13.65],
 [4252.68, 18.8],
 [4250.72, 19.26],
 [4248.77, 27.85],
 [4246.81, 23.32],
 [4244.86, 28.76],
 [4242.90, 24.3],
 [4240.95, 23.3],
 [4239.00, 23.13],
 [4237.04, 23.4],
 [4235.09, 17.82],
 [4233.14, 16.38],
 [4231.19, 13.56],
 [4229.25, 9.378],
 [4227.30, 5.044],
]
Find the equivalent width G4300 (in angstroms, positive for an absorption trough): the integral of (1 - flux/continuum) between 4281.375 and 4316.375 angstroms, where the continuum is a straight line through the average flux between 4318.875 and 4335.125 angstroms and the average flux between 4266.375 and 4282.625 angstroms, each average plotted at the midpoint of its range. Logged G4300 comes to 2.6 angstroms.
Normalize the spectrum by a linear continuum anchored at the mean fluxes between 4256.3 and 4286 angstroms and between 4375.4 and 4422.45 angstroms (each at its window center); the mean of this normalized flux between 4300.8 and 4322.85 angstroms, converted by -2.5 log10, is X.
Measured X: -0.07 mag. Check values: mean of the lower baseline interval 24.1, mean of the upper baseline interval 37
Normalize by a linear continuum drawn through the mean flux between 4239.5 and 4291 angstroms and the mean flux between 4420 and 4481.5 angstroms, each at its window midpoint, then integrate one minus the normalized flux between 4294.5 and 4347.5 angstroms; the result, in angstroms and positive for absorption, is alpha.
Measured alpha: -3.9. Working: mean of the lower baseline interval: 23.3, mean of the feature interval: 31.8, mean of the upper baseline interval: 44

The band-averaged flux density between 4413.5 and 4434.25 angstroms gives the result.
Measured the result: 40.5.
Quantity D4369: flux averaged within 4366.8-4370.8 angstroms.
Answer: 39.3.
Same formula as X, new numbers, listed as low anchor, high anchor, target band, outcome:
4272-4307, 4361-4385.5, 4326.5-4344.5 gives -0.22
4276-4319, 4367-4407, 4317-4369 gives -0.11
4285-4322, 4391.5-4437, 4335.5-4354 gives -0.12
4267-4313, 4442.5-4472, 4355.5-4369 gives -0.01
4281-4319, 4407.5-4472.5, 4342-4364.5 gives -0.03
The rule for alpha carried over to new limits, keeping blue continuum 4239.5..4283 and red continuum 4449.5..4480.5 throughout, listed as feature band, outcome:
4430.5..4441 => 0.7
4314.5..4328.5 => -0.5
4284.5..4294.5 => 1.2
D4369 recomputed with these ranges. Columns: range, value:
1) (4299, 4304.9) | 25.1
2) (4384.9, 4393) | 37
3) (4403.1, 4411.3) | 33.4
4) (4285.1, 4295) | 23.2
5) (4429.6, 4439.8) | 39.2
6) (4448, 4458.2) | 38.3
